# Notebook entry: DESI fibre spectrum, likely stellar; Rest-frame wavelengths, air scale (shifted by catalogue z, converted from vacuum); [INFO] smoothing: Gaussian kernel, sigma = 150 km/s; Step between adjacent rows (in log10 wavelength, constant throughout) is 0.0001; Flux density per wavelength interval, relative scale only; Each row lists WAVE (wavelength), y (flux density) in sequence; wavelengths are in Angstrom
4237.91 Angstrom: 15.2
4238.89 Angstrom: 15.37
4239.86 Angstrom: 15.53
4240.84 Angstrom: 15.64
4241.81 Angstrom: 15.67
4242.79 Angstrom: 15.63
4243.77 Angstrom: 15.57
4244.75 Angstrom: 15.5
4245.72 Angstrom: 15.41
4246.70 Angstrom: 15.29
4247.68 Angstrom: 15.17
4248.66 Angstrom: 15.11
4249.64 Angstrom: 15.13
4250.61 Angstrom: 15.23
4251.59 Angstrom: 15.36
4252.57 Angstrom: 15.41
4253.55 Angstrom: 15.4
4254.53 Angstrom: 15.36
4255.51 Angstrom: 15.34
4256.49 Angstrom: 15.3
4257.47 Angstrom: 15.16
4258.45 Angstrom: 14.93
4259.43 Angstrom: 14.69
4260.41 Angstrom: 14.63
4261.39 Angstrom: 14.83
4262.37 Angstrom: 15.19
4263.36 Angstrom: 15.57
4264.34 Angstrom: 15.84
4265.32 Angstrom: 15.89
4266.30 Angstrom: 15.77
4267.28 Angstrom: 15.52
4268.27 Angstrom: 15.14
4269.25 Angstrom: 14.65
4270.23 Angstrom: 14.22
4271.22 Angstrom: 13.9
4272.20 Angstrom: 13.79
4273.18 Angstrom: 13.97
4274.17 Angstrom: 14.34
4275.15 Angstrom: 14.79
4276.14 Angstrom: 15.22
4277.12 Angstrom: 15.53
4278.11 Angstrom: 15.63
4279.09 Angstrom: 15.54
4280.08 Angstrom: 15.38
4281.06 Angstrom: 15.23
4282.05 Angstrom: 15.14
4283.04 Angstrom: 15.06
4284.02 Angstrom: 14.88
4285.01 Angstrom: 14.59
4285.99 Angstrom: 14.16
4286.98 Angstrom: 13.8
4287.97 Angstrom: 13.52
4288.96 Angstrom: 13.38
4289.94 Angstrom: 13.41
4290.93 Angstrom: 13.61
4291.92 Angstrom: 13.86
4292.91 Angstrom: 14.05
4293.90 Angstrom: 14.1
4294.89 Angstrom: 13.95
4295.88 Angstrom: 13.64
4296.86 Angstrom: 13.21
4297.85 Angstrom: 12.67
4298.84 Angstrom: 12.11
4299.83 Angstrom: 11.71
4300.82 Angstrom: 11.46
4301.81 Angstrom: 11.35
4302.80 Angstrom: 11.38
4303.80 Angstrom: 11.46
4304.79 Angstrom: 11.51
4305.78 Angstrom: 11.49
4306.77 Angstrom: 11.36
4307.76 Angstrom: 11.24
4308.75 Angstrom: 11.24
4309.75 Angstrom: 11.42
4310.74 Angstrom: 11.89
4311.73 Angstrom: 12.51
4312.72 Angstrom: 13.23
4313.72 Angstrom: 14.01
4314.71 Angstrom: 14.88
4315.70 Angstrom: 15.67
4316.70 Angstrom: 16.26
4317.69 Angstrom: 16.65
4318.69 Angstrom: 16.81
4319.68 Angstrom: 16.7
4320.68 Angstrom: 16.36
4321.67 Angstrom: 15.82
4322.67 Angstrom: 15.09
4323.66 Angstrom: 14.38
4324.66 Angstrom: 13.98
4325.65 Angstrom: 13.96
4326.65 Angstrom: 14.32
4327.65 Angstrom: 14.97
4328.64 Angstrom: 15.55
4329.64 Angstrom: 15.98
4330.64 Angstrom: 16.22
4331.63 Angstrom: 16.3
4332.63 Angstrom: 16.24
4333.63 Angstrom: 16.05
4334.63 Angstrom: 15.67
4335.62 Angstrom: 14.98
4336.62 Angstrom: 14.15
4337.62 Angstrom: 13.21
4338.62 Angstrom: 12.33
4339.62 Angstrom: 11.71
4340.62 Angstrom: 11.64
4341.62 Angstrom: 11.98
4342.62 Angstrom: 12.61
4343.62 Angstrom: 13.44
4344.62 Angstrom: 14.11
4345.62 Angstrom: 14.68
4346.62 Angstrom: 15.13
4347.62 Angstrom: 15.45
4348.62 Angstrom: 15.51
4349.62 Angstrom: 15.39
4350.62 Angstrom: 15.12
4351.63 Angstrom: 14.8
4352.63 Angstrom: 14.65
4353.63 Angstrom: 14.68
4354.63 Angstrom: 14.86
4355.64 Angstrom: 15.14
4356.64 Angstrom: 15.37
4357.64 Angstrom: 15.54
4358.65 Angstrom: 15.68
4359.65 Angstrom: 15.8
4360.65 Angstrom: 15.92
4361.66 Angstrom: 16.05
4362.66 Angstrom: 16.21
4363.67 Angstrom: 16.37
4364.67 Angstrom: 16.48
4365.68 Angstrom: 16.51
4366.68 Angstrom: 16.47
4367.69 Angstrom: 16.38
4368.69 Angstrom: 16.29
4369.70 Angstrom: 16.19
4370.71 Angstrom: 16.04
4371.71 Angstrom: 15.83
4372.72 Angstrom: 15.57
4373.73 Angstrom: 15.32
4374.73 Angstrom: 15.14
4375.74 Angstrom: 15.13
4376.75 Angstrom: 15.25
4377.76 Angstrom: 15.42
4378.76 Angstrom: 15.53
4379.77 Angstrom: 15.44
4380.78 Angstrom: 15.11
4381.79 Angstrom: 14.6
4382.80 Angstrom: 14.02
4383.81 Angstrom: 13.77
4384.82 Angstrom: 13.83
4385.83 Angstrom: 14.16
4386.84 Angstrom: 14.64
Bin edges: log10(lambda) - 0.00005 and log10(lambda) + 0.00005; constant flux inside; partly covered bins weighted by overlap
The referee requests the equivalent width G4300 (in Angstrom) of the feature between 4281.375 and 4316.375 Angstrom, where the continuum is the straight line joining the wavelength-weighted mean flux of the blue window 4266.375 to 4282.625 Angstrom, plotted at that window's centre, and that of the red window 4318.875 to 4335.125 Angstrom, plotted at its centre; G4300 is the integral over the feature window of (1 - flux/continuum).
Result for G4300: 4.8 Angstrom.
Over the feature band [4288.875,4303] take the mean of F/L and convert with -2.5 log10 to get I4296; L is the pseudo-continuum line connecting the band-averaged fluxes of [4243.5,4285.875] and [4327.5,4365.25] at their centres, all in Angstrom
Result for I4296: 0.16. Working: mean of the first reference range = 15.1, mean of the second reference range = 14.9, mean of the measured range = 13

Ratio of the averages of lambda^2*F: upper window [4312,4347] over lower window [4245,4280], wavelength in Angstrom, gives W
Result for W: 1.00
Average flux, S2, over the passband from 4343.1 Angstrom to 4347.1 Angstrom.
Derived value 14.3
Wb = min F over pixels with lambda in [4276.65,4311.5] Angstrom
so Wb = 11.24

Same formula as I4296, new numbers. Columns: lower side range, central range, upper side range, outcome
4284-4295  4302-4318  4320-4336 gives 0.15 mag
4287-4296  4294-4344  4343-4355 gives 0.04 mag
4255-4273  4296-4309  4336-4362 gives 0.24 mag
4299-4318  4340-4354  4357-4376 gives 0.05 mag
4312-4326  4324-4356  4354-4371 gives 0.08 mag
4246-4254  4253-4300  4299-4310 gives -0.09 mag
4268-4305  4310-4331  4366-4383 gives -0.03 mag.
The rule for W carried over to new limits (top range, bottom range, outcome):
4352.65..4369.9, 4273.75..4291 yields 1.12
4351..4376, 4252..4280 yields 1.09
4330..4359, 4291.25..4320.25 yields 1.13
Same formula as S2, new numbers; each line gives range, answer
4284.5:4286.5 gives 14.4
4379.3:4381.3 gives 15.2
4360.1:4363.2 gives 16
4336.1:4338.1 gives 13.7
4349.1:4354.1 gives 14.9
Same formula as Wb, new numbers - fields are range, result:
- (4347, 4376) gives 14.65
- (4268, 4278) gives 13.79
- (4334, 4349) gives 11.64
